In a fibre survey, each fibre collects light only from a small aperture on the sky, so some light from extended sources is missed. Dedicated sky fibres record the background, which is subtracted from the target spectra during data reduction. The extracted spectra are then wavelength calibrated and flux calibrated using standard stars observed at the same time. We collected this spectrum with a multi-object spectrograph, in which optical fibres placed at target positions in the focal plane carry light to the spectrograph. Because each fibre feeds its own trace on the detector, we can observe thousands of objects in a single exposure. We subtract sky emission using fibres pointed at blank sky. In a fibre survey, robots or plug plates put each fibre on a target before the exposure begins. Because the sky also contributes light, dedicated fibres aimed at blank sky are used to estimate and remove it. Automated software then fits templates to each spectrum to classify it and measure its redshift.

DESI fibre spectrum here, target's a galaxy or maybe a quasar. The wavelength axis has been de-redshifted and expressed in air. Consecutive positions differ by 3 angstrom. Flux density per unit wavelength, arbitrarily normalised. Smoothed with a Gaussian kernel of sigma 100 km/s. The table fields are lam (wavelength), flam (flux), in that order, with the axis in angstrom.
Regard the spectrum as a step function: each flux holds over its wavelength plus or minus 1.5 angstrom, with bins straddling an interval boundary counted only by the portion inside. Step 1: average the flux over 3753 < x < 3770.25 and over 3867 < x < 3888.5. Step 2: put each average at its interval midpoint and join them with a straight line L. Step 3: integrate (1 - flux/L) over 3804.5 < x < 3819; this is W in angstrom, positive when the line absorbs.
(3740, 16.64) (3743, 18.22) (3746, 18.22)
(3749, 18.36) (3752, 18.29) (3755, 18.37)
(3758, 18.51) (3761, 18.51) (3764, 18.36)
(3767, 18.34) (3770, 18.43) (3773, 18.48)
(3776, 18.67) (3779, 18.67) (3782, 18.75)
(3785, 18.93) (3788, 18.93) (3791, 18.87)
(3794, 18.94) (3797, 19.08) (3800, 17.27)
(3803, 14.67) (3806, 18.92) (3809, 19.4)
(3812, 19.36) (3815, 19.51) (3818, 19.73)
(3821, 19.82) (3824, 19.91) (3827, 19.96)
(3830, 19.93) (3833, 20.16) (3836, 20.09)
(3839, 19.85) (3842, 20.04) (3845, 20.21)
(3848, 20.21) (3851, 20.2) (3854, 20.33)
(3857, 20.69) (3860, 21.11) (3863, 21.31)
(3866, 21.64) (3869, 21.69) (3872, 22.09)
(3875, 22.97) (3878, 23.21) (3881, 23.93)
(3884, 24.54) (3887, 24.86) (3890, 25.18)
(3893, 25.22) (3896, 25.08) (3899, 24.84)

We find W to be 0.8 angstrom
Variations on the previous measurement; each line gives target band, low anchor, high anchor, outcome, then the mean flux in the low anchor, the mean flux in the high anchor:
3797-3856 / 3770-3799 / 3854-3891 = 3.34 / 18.8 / 22.6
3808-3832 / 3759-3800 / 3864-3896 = 1.05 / 18.6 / 23.6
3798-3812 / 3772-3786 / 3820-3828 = 1.15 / 18.7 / 19.9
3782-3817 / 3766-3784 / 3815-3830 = 1.19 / 18.6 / 19.8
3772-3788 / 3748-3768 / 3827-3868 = 0.14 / 18.4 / 20.4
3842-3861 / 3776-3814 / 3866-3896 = 1.31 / 18.5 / 23.7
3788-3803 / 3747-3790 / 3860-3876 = 0.95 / 18.5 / 21.8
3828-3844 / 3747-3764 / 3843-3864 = 0.12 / 18.4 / 20.5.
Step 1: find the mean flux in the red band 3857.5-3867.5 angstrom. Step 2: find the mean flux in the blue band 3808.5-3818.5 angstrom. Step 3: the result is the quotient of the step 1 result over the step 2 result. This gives 1.09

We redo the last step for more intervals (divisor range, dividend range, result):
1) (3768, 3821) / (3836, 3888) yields 1.16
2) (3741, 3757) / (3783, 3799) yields 1.04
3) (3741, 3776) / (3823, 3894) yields 1.18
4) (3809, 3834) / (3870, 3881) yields 1.16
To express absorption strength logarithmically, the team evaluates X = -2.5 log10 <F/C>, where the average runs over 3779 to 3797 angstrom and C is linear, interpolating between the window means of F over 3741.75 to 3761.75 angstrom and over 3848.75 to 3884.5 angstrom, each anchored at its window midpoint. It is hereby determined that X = 0.03 mag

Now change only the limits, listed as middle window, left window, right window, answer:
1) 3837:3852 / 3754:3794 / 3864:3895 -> 0.093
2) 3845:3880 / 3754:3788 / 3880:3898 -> 0.099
